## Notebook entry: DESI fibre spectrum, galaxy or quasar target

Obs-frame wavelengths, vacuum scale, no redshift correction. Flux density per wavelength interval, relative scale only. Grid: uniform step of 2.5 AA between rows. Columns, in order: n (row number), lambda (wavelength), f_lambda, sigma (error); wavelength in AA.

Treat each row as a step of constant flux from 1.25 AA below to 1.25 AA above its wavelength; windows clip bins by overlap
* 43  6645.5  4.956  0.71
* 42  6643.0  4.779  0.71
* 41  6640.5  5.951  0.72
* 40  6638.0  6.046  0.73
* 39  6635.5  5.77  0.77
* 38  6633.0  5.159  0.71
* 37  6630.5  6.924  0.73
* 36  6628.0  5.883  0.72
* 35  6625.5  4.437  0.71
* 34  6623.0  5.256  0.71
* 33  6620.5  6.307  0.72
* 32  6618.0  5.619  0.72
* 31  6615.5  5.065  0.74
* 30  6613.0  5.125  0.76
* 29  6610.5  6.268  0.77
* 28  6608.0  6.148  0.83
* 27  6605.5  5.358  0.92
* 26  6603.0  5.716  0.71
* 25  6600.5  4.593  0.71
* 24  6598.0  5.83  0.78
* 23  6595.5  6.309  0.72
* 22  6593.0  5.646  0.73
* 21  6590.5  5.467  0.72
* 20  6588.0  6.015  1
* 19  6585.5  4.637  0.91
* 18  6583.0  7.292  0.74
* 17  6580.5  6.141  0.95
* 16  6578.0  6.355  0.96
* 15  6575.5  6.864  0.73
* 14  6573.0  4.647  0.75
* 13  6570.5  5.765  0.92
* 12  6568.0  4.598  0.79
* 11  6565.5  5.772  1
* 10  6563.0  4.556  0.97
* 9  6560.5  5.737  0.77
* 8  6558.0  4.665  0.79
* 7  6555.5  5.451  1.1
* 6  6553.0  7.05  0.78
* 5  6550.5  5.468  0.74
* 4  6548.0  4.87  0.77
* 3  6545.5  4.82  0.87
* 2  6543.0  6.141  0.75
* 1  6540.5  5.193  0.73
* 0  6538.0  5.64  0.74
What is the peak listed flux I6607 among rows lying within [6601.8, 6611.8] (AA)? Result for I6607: 6.268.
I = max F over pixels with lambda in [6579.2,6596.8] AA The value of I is 7.292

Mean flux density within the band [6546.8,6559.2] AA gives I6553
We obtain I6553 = 5.51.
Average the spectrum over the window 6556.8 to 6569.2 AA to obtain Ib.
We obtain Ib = 5.07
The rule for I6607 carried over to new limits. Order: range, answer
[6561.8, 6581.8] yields 6.864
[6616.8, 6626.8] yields 6.307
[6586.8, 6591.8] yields 6.015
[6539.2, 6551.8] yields 6.141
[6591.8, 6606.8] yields 6.309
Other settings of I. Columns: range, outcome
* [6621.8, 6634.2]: 6.924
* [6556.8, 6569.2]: 5.772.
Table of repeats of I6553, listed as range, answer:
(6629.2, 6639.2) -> 5.97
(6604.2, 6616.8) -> 5.59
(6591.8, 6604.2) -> 5.62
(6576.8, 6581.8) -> 6.26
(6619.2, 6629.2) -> 5.47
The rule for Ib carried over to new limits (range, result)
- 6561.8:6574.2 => 5.07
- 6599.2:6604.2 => 5.16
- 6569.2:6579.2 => 5.9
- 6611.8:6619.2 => 5.27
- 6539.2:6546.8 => 5.38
